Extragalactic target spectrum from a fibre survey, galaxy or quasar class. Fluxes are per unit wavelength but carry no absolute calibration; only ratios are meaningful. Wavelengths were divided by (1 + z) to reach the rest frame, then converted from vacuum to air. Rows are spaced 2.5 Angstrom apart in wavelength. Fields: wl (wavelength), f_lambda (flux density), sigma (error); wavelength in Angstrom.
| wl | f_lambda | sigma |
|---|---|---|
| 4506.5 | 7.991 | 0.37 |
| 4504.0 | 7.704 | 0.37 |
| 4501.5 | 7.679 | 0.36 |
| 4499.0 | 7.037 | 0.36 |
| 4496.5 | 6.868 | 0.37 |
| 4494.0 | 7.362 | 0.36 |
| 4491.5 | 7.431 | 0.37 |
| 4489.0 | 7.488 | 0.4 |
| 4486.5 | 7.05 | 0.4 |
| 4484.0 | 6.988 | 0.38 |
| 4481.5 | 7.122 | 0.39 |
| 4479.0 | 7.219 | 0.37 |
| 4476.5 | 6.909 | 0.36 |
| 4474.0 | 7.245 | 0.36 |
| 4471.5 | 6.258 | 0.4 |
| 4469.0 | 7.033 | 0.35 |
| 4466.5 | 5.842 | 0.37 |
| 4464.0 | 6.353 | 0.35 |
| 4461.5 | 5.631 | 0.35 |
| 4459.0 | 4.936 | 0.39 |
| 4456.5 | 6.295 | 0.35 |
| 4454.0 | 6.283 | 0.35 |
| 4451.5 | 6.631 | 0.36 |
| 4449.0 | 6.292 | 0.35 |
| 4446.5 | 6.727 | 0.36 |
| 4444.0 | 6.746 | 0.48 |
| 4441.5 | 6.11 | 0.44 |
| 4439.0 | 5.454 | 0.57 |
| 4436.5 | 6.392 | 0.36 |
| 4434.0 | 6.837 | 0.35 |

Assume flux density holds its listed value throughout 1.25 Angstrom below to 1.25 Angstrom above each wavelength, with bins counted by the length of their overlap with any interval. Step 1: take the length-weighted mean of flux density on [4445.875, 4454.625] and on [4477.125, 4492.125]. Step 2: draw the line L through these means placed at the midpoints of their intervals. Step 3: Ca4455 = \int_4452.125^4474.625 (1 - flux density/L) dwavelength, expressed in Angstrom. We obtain 1.9 Angstrom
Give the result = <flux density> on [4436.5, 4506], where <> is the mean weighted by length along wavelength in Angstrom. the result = 6.7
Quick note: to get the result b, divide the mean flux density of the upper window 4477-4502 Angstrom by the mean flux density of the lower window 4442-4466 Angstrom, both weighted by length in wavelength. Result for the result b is 1.16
